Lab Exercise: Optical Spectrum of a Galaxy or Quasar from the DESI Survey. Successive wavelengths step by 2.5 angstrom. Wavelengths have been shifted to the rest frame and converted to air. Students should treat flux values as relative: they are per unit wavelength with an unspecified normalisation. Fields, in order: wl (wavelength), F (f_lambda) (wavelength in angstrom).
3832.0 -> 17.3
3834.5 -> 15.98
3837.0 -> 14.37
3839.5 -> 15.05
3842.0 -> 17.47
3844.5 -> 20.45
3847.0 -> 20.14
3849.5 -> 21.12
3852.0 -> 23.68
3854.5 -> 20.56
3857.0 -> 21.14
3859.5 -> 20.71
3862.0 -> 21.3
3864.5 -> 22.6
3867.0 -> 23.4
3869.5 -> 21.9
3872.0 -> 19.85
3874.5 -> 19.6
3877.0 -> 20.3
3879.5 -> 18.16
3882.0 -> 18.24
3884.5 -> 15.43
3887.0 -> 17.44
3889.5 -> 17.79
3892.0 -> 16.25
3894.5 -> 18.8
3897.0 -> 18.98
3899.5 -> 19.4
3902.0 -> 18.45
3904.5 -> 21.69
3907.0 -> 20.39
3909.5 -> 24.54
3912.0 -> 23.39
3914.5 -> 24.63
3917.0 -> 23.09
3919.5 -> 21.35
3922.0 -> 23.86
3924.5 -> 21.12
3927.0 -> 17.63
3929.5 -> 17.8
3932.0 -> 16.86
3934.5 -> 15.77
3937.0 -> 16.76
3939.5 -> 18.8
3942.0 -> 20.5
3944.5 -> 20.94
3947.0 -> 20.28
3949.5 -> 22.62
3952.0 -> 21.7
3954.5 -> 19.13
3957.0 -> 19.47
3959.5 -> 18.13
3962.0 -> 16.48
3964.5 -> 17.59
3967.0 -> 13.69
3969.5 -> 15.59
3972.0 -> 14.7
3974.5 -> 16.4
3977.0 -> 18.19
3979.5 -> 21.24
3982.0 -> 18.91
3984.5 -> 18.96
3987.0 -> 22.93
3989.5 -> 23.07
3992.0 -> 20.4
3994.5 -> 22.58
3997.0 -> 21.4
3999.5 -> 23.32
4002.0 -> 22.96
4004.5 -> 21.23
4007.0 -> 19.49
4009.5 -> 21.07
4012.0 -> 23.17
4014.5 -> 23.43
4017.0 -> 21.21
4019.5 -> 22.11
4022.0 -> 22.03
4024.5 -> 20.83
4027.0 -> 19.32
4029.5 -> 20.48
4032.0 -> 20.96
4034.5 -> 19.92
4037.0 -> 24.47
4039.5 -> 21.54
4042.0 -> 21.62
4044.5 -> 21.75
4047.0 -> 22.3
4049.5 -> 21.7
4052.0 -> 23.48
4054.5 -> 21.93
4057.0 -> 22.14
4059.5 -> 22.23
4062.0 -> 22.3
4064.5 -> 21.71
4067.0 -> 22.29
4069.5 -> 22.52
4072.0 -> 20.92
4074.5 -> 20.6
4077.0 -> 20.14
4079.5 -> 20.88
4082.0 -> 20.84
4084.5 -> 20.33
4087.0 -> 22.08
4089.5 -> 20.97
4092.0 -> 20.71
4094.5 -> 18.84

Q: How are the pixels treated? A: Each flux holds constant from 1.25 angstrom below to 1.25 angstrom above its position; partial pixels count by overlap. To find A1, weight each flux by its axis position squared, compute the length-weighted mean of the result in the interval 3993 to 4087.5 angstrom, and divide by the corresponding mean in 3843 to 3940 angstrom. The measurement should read 1.2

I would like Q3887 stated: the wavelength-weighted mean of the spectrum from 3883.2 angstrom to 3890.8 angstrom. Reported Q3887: 16.9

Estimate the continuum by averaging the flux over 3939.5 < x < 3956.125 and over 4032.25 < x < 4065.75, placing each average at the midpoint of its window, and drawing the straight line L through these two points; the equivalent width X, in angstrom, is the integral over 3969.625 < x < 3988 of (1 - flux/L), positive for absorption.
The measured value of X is 2.3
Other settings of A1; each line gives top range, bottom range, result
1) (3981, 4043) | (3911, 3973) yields 1.16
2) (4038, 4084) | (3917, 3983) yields 1.22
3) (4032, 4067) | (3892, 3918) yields 1.12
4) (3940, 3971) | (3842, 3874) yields 0.93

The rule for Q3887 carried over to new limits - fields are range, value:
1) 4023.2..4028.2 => 20.1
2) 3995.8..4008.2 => 21.7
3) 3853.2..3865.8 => 21.3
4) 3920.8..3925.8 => 22.4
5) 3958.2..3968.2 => 16.5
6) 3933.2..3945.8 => 18.6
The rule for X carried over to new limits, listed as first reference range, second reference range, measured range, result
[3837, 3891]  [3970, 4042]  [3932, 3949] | 1.2 angstrom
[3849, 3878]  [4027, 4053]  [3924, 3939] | 2.8 angstrom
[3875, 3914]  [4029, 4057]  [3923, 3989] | 5.8 angstrom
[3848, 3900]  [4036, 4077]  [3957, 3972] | 3.2 angstrom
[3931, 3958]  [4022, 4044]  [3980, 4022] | -2.2 angstrom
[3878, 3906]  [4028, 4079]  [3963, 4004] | 1.5 angstrom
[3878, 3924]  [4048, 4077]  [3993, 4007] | -0.5 angstrom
